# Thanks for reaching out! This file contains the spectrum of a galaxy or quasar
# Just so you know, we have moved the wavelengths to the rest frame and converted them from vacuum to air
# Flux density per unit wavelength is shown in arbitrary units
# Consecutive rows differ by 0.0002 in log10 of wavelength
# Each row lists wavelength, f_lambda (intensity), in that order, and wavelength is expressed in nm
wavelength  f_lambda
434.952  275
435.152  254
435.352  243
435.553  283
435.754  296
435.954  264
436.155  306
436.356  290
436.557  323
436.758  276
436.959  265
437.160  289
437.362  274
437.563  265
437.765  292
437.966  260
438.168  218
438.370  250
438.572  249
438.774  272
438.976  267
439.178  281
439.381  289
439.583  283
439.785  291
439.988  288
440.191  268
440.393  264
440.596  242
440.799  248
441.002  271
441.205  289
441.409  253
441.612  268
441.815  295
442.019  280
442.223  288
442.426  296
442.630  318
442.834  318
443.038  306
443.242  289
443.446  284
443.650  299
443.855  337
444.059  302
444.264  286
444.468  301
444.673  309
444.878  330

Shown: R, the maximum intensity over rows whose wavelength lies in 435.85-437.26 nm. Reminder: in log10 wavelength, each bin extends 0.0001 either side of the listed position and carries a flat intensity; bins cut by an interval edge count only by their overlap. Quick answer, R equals 323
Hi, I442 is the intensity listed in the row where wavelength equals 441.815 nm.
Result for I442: 295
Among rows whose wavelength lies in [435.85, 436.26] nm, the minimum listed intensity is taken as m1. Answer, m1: 264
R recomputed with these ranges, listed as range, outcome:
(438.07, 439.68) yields 289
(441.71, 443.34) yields 318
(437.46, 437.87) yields 292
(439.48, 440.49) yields 291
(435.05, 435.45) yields 254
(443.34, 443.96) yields 337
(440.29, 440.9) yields 264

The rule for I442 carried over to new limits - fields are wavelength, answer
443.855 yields 337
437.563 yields 265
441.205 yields 289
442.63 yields 318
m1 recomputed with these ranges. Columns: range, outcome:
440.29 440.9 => 242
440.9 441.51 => 253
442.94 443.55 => 284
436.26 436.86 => 276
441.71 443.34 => 280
